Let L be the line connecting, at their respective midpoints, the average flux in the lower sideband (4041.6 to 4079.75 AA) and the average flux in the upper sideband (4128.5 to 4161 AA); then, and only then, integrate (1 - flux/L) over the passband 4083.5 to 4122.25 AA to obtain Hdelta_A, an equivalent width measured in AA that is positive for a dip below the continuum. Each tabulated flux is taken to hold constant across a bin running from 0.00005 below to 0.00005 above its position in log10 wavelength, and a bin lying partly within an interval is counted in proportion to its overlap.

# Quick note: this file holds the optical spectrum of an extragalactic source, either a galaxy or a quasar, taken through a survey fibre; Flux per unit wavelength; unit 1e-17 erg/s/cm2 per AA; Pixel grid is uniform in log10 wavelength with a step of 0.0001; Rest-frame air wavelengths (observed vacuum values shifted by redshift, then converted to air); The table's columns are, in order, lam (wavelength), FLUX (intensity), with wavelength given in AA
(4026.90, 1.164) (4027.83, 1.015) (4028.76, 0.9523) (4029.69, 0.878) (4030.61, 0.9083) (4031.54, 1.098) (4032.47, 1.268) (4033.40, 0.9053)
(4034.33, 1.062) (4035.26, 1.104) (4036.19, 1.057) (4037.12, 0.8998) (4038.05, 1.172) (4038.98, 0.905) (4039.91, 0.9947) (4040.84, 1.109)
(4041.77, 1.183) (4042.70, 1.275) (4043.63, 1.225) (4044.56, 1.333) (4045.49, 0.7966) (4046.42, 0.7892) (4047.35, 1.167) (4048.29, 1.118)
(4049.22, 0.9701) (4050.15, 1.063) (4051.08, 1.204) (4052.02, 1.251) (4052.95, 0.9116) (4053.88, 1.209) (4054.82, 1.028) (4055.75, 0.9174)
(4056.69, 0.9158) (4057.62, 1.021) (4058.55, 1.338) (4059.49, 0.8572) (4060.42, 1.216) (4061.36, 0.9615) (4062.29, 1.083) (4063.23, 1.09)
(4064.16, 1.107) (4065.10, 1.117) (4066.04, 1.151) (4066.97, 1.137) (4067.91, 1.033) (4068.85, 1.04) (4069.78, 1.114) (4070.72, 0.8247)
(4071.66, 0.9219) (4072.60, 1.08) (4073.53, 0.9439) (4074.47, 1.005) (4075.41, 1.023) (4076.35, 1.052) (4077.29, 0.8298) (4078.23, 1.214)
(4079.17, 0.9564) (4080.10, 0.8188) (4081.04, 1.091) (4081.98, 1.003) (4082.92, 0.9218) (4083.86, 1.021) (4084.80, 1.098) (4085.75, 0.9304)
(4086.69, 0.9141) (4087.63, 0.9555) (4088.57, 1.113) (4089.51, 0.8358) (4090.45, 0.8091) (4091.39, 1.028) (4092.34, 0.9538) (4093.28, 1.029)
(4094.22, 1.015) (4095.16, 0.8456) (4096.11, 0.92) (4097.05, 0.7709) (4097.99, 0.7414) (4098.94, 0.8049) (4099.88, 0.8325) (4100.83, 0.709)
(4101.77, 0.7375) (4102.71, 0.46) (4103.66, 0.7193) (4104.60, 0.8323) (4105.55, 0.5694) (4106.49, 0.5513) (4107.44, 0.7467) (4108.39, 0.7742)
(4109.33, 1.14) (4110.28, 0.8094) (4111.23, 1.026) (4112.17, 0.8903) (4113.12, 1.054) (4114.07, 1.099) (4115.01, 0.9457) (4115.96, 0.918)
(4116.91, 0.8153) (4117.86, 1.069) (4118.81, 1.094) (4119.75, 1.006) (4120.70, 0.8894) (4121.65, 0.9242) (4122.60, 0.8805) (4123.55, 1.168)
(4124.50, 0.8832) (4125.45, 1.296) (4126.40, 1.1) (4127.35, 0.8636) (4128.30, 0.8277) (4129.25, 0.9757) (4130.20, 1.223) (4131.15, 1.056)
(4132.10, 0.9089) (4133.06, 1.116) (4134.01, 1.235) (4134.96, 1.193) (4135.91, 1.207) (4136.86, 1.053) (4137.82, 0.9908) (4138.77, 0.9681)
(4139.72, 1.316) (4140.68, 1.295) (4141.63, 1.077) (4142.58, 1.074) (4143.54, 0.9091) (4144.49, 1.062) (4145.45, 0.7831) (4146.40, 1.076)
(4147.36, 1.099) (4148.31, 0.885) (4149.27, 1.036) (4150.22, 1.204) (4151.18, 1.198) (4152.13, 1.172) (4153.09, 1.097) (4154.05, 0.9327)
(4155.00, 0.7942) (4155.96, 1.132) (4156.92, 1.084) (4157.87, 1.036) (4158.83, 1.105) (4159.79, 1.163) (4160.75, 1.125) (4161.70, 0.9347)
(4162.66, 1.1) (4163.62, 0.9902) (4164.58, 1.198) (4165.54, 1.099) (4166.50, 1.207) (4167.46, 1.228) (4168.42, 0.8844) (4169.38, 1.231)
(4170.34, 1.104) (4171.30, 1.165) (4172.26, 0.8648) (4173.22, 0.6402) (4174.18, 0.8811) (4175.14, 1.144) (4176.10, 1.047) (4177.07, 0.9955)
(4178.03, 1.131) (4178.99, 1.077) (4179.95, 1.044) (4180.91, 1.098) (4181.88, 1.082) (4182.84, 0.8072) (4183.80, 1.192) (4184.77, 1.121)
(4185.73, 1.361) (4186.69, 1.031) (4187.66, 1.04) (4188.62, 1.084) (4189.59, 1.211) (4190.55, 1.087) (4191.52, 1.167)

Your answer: 6.50 AA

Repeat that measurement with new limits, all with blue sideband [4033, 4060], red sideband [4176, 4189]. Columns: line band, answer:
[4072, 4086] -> 0.88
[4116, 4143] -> 0.54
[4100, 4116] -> 3.74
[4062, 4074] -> 0.18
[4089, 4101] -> 2.19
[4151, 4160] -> 0.10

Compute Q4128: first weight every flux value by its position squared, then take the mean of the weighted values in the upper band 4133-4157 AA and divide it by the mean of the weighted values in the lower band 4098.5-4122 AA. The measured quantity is 1.3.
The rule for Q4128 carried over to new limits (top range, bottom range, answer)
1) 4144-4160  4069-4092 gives 1.11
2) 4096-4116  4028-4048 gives 0.80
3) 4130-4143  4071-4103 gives 1.24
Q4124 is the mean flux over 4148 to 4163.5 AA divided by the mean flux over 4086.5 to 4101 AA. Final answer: 1.19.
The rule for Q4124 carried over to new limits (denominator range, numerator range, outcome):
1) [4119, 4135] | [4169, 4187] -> 1.02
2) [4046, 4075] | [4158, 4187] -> 1.02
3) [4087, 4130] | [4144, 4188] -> 1.17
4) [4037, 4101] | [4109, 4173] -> 1.03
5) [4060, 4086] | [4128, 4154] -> 1.05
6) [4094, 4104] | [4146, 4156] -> 1.36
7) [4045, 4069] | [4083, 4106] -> 0.81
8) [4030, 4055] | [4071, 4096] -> 0.91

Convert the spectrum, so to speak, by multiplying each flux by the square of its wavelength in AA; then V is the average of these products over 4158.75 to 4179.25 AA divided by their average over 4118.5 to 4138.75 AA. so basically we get 1.0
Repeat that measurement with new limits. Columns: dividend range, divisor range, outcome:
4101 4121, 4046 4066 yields 0.83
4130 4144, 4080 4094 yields 1.16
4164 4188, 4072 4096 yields 1.14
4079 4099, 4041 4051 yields 0.87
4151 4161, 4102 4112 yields 1.43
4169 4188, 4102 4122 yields 1.25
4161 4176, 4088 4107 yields 1.33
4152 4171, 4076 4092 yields 1.15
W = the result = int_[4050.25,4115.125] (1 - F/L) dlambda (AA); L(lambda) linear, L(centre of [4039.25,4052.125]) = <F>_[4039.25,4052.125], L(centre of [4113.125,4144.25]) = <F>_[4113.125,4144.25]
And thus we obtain 7.1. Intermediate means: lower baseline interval 1.1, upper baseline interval 1.04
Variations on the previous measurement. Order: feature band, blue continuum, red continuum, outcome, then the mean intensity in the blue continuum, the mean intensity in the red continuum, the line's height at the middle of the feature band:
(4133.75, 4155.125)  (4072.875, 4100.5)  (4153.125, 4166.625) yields -0.78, 0.947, 1.06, 1.04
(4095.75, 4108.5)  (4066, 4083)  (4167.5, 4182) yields 3.65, 1.01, 1.03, 1.01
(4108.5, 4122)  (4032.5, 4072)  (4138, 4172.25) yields 1.25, 1.06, 1.08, 1.07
